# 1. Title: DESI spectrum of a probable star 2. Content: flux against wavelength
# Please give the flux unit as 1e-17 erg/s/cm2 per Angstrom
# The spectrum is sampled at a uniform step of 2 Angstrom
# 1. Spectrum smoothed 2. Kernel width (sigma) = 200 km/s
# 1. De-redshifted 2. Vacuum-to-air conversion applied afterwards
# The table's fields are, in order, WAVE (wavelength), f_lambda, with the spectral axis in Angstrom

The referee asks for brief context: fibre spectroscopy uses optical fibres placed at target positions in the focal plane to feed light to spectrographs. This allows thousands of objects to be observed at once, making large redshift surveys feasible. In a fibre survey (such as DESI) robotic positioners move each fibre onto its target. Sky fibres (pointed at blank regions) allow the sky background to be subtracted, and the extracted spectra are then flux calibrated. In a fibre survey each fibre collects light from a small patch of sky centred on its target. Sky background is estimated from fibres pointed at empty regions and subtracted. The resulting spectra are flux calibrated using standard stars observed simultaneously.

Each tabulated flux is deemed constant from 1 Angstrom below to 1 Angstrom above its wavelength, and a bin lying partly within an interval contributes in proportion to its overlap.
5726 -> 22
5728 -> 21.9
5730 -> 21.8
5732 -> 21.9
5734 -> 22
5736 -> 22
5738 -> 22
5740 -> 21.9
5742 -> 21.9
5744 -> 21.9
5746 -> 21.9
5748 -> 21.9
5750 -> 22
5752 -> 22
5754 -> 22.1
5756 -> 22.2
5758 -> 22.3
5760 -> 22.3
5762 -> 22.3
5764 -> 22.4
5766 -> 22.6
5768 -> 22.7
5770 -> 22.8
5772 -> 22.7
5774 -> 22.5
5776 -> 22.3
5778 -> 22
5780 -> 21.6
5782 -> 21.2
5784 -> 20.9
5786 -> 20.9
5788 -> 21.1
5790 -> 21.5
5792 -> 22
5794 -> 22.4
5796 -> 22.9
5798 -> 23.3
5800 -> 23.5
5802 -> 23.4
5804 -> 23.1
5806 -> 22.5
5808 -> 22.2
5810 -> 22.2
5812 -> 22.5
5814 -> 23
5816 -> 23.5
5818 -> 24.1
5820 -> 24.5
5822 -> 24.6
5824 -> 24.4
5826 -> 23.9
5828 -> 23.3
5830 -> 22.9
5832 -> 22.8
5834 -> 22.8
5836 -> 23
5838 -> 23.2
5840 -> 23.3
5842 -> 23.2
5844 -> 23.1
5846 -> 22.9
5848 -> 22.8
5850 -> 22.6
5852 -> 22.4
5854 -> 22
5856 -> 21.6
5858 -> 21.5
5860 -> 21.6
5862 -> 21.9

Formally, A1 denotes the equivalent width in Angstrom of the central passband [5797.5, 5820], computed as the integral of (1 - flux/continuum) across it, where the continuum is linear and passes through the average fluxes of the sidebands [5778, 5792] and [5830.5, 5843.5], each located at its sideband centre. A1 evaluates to -1.0 Angstrom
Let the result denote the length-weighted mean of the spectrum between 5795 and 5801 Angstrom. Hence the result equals 23.2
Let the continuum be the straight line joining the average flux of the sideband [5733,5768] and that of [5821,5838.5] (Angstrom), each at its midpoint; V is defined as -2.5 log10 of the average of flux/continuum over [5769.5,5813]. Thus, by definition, 0.027 mag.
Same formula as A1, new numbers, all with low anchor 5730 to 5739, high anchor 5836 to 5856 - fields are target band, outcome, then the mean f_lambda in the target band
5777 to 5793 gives 0.67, 21.4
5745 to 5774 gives -0.22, 22.3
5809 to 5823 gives -0.57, 23.5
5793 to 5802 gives -0.26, 23.1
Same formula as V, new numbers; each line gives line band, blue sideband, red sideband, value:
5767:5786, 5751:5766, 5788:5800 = 0.02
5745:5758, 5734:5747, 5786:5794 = -0.01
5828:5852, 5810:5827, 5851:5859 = -0.02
